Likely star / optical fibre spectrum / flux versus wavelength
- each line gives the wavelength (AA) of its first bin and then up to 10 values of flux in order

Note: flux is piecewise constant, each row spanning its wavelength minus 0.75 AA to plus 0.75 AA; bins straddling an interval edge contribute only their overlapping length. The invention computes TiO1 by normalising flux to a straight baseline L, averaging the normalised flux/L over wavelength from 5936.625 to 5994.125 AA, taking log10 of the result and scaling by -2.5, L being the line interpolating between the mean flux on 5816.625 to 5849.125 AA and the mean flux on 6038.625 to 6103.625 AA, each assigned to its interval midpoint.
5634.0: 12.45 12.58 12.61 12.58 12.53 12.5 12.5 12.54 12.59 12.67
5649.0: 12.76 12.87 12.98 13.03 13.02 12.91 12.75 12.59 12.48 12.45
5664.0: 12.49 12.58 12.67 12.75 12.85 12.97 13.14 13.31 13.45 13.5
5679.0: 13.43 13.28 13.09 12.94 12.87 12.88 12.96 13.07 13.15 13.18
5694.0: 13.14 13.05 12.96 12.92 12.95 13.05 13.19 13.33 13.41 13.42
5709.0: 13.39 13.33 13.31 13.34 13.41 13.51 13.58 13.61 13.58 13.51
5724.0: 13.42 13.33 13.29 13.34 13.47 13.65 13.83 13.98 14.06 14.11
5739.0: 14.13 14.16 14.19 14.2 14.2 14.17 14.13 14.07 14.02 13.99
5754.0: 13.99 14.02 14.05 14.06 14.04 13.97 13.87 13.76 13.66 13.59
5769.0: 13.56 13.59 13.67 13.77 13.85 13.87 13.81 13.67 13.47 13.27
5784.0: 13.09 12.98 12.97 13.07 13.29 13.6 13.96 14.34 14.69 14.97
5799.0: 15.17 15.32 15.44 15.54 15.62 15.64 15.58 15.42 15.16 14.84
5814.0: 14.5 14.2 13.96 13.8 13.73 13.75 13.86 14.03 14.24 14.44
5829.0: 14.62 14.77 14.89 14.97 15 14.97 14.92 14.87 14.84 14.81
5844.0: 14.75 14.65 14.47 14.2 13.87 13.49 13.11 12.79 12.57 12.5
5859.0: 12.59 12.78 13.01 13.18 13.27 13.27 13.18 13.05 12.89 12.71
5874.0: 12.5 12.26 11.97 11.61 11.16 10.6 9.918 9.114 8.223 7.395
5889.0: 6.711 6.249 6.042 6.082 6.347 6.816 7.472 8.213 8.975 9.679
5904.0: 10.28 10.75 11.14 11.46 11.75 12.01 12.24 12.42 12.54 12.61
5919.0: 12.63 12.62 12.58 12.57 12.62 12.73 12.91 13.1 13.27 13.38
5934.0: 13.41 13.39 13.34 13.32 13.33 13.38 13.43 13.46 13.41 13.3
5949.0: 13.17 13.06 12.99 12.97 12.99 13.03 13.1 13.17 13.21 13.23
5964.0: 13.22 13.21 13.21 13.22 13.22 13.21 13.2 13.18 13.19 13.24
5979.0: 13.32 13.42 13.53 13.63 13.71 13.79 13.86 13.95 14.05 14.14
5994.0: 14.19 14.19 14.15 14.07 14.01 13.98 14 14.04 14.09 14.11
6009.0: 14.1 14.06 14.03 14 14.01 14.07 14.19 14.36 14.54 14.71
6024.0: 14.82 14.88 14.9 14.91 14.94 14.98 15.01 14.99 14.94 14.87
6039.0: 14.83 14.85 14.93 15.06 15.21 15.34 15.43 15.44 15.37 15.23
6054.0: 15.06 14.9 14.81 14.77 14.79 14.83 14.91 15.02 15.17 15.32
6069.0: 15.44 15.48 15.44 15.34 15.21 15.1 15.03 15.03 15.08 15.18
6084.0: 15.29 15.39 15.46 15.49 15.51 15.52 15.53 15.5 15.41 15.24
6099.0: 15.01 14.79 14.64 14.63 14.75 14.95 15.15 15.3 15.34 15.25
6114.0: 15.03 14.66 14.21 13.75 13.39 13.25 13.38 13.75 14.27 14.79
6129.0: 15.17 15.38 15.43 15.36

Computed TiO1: 0.12 mag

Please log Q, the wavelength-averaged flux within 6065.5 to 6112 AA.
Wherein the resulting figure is 15.2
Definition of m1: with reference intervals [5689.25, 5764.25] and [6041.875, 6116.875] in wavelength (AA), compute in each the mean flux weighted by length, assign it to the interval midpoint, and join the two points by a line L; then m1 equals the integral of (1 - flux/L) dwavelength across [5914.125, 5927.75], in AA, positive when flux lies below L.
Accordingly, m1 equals 1.7 AA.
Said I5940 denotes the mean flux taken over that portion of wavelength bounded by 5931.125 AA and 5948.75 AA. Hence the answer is 13.4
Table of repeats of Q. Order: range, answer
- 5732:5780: 13.9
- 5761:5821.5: 14.2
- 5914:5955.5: 13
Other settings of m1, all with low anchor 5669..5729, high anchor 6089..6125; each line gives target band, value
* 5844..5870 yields 0.9 AA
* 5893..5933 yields 8.4 AA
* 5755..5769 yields -0.4 AA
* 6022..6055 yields -1.2 AA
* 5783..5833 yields -2.8 AA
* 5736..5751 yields -0.8 AA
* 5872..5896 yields 8.1 AA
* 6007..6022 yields 0.3 AA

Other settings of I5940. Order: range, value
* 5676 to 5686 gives 13.2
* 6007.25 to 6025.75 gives 14.3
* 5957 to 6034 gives 13.9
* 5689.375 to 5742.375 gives 13.5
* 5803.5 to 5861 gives 14.3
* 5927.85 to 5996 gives 13.4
